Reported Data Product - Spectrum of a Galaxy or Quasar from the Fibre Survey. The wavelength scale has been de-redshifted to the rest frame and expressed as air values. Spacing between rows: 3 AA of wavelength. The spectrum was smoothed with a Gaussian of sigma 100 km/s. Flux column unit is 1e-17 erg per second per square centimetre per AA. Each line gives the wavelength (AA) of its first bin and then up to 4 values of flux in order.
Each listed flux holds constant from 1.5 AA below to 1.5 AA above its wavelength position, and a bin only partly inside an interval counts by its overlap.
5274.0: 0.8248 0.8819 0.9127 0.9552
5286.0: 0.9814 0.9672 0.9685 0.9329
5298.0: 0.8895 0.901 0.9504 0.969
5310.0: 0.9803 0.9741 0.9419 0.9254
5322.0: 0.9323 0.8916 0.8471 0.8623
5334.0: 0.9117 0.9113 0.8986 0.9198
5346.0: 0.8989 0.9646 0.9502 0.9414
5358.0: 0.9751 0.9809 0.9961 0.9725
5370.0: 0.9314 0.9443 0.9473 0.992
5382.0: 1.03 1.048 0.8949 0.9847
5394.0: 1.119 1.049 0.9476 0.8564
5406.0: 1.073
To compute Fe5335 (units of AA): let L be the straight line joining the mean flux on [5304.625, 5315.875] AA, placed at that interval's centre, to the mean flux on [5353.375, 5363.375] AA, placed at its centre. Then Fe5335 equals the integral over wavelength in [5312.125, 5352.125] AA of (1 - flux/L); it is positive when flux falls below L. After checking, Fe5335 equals 2.2 AA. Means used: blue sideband 0.969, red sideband 0.968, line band 0.914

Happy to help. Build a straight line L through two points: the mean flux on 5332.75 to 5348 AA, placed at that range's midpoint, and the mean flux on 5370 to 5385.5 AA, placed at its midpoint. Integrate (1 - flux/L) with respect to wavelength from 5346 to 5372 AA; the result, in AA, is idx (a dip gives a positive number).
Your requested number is -0.4 AA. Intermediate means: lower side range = 0.91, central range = 0.96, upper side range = 0.983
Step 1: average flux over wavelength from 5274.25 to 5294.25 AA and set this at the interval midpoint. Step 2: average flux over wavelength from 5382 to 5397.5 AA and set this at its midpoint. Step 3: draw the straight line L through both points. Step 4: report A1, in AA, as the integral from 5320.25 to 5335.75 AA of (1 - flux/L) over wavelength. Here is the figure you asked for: 1.3 AA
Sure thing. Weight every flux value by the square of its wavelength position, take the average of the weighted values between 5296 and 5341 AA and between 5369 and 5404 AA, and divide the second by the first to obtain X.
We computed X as 1.09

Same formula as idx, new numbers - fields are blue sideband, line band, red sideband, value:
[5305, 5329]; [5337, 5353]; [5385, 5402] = 0.57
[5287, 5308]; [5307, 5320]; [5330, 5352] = -0.39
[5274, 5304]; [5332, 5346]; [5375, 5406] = 0.76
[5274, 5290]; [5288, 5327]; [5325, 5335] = -1.70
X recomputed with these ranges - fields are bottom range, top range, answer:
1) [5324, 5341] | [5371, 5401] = 1.15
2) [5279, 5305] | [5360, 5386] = 1.08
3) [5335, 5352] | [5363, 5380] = 1.06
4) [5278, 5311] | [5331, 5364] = 1.01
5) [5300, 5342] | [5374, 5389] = 1.09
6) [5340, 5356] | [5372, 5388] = 1.07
